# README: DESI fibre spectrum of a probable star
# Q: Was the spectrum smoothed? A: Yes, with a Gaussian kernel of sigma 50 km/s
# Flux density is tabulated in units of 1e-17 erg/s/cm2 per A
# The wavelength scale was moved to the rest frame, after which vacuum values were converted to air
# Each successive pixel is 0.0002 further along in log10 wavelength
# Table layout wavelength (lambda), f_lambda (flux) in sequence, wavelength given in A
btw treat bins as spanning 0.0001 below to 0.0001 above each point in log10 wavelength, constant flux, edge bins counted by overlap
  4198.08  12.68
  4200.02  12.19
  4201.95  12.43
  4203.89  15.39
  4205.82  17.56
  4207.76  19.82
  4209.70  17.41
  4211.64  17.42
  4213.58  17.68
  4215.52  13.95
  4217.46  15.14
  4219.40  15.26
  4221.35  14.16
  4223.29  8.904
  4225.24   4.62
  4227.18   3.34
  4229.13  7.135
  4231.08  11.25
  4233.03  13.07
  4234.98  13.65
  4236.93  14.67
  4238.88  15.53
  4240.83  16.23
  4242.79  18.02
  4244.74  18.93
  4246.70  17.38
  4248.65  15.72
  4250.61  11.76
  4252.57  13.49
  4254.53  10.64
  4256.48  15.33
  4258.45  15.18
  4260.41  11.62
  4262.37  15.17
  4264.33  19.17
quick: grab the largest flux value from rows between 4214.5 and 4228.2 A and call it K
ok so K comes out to 15.26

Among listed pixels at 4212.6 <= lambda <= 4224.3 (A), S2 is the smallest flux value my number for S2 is 8.904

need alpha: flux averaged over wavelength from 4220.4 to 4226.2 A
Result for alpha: 9.22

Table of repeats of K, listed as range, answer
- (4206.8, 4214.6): 19.82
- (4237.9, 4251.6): 18.93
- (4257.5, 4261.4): 15.18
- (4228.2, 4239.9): 15.53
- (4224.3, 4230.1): 7.135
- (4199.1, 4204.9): 15.39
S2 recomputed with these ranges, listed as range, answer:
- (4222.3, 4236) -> 3.34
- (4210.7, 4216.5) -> 13.95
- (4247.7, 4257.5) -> 10.64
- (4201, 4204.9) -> 12.43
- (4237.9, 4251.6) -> 11.76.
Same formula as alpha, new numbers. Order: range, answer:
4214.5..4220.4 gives 14.8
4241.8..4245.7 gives 18.5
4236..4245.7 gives 16.7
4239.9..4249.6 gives 17.3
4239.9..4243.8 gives 17.1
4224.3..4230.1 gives 5.04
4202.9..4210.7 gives 17.5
